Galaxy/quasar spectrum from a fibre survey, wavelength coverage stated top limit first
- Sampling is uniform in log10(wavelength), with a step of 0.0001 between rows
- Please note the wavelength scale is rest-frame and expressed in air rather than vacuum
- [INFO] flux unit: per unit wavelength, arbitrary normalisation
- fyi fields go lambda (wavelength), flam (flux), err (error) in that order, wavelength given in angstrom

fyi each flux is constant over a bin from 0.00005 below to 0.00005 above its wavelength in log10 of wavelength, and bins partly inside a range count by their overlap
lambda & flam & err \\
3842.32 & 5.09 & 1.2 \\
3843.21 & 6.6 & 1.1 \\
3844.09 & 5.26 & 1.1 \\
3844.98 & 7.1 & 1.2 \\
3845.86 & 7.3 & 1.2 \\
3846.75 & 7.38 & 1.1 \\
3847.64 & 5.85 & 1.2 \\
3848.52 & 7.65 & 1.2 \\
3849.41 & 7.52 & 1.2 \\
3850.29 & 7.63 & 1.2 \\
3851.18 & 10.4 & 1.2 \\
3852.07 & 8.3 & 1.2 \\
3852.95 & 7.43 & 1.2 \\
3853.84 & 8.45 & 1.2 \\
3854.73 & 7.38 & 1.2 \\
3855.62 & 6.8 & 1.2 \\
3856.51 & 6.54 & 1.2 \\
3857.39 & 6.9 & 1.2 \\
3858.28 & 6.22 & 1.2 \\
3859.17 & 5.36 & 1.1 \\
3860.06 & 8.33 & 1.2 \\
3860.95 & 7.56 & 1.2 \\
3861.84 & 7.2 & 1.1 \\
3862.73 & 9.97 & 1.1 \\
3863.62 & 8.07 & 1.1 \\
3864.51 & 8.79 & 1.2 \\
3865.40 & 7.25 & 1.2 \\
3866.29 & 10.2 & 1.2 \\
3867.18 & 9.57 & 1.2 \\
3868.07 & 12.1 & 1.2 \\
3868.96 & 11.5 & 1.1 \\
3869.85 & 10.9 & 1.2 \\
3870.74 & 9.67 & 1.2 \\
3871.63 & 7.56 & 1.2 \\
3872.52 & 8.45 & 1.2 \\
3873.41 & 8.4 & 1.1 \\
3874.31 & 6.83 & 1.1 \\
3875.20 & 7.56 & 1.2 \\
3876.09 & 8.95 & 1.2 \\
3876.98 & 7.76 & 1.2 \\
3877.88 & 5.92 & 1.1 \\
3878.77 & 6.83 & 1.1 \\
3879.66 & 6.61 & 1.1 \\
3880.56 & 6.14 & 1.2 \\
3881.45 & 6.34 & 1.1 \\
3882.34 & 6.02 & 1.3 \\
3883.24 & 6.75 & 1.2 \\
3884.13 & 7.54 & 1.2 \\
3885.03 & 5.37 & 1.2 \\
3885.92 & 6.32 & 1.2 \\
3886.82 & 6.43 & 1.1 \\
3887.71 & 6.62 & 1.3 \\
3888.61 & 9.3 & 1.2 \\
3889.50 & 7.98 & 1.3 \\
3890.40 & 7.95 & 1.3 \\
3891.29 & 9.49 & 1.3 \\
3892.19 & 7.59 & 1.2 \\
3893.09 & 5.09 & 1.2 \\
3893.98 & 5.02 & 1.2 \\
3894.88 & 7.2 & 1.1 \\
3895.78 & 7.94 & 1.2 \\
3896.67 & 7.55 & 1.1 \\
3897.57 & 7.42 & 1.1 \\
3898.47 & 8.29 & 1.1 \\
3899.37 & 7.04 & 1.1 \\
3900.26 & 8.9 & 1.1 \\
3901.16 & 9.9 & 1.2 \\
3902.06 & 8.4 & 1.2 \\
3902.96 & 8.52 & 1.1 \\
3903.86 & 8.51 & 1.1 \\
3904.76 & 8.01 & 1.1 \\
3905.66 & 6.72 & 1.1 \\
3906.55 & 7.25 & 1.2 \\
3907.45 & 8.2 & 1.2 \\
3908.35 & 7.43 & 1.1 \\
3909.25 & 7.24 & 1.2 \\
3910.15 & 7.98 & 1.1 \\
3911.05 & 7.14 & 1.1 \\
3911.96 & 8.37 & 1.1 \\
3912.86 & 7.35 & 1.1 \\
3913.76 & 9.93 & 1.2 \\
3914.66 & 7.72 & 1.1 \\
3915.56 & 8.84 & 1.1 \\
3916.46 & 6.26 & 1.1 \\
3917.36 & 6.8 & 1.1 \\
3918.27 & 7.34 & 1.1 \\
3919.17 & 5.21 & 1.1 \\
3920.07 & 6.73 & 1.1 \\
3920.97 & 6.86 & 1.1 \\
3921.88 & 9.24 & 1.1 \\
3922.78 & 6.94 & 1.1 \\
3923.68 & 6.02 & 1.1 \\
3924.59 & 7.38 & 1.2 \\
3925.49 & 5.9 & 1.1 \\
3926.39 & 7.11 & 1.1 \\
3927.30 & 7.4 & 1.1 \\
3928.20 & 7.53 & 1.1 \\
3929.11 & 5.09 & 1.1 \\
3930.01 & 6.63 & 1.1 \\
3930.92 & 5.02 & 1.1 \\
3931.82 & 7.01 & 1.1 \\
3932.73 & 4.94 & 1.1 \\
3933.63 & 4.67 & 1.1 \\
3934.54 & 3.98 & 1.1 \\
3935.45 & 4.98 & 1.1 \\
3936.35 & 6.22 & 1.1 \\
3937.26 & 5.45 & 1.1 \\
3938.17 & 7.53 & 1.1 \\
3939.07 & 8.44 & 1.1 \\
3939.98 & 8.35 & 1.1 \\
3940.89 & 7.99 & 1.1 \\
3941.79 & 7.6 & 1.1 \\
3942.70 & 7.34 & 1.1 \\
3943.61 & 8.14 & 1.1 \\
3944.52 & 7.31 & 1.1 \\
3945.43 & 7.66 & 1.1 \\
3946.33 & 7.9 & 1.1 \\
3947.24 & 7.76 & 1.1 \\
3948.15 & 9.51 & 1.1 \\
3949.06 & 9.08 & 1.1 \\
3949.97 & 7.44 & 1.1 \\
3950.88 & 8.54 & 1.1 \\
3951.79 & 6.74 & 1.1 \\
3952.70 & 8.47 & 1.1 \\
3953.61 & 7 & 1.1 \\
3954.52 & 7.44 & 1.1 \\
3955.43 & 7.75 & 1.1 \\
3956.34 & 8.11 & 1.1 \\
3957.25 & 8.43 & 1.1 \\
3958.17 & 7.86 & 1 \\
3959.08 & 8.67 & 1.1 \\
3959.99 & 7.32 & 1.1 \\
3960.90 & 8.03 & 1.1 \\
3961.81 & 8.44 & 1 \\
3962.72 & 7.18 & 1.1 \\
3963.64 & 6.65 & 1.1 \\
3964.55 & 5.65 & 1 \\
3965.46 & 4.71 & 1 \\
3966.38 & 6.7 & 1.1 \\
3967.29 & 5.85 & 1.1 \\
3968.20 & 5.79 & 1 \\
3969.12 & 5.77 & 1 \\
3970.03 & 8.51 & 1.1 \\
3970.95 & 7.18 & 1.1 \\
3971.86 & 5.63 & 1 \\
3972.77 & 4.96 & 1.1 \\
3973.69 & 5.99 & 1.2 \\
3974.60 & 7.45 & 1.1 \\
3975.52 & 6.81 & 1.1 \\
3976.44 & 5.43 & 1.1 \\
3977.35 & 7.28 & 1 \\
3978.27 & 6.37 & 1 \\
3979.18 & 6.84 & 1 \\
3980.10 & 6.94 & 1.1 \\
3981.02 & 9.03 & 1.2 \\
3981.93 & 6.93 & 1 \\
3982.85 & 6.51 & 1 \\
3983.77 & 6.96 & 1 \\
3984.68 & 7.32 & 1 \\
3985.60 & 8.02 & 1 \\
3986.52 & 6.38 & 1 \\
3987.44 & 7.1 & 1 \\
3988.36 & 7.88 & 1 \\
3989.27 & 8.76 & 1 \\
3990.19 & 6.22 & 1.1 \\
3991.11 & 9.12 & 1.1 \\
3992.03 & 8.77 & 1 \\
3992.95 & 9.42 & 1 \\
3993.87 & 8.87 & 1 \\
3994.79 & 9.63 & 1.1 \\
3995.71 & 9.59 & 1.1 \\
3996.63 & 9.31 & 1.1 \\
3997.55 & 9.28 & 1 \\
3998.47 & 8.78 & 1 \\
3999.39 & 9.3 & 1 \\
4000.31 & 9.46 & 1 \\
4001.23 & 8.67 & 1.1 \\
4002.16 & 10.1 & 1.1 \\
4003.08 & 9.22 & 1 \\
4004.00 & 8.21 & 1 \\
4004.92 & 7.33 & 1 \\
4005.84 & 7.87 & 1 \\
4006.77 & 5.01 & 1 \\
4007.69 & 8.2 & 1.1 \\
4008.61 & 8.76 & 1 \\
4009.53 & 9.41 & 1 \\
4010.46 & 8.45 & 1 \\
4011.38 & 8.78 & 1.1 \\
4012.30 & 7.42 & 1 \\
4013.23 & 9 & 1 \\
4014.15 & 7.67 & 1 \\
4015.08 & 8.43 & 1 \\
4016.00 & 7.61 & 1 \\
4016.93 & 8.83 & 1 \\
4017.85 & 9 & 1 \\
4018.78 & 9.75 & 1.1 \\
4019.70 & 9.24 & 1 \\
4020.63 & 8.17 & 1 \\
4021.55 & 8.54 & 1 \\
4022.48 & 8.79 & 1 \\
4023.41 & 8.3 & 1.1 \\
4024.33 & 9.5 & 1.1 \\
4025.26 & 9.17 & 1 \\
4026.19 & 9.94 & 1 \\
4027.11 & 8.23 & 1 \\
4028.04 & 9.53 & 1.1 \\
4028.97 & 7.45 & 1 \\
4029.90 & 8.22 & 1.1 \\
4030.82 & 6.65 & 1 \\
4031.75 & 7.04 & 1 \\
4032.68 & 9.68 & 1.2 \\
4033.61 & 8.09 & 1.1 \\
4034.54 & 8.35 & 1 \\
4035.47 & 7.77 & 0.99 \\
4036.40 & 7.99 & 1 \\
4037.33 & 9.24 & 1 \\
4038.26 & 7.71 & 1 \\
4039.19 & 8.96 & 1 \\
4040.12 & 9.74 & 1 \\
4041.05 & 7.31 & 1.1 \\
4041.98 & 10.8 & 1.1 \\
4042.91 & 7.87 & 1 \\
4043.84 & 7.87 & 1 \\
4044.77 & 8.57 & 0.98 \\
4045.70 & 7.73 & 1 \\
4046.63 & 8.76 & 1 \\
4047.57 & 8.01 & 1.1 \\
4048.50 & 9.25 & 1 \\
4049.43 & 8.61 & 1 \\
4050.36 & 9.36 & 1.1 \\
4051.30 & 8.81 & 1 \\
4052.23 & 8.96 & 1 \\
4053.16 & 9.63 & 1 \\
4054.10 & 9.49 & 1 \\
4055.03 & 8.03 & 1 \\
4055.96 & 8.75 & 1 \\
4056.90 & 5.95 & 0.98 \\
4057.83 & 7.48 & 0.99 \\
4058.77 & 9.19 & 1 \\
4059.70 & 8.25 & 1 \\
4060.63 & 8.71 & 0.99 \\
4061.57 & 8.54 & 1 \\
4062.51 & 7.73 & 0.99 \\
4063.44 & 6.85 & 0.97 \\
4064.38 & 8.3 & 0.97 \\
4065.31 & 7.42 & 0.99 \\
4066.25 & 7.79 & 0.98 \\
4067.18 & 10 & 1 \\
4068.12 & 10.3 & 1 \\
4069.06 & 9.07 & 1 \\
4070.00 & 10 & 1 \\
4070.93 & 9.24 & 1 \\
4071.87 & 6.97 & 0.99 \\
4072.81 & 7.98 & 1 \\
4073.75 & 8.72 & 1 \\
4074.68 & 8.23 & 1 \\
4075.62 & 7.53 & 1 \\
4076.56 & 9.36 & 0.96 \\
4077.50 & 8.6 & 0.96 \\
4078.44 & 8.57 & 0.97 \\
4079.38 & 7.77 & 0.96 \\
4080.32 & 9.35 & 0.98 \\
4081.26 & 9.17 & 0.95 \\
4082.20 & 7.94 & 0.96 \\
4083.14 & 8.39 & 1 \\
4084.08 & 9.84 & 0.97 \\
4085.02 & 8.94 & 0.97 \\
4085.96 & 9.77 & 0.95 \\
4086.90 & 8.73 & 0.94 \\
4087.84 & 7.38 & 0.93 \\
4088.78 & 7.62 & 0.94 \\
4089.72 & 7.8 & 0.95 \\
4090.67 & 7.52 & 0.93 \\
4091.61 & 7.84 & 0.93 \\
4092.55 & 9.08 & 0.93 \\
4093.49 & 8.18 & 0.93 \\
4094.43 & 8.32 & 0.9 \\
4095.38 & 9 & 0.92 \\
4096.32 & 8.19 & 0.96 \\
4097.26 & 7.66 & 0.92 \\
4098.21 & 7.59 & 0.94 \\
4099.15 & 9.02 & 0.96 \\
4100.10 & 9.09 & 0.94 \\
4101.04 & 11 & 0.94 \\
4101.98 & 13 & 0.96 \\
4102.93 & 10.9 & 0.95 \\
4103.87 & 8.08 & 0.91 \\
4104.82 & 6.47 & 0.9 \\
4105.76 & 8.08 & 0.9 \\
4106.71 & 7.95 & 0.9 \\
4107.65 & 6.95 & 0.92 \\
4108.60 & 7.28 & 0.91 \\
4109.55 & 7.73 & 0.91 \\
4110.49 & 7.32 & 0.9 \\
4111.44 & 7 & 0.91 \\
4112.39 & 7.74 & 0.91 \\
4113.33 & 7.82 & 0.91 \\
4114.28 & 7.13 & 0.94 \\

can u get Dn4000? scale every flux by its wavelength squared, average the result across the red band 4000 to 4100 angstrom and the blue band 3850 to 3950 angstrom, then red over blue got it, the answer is 1.22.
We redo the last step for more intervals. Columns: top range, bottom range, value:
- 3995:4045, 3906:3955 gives 1.25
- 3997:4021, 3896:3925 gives 1.17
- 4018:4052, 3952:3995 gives 1.22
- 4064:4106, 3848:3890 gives 1.24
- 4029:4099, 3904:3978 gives 1.26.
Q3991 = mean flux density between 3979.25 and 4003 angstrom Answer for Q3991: 8.32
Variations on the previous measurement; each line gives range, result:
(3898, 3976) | 7.23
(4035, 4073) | 8.52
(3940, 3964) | 7.87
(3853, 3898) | 7.67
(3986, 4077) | 8.5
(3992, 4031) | 8.66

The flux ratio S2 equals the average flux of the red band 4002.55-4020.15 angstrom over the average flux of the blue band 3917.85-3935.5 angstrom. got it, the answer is 1.32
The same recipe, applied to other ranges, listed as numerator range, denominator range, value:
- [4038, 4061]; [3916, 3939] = 1.34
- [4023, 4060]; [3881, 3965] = 1.16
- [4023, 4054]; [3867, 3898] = 1.12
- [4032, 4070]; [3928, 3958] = 1.19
